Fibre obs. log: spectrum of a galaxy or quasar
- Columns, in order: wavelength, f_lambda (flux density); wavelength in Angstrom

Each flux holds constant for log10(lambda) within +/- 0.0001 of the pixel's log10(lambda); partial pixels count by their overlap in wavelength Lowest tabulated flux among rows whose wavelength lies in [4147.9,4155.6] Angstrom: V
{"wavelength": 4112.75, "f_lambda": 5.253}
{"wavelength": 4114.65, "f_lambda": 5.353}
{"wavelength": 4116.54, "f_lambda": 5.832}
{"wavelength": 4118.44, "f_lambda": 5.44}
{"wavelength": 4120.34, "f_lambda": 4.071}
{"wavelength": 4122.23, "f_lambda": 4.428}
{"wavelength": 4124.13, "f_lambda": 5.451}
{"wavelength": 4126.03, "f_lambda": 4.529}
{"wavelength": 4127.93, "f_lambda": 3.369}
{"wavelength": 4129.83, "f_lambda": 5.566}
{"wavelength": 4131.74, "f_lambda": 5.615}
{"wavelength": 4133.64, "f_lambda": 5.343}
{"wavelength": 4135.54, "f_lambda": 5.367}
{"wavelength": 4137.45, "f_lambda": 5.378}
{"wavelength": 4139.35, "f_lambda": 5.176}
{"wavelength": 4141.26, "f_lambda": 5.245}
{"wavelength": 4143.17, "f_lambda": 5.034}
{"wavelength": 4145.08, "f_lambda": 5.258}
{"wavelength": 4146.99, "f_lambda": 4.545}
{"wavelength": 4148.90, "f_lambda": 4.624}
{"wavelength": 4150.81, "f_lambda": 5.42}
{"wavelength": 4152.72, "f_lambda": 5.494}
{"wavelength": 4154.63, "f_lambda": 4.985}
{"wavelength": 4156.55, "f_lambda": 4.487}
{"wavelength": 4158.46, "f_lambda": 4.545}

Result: 4.624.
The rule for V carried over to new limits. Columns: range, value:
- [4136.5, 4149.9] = 4.545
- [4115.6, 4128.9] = 3.369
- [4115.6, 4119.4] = 5.44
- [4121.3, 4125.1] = 4.428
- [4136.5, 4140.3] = 5.176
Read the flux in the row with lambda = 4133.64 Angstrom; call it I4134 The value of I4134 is 5.343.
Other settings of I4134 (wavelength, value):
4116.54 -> 5.832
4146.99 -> 4.545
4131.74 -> 5.615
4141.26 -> 5.245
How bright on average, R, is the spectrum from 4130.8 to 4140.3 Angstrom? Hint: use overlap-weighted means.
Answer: 5.38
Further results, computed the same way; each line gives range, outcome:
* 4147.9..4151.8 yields 5.03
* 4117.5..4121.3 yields 4.76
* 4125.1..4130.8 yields 4.49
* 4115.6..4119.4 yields 5.62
